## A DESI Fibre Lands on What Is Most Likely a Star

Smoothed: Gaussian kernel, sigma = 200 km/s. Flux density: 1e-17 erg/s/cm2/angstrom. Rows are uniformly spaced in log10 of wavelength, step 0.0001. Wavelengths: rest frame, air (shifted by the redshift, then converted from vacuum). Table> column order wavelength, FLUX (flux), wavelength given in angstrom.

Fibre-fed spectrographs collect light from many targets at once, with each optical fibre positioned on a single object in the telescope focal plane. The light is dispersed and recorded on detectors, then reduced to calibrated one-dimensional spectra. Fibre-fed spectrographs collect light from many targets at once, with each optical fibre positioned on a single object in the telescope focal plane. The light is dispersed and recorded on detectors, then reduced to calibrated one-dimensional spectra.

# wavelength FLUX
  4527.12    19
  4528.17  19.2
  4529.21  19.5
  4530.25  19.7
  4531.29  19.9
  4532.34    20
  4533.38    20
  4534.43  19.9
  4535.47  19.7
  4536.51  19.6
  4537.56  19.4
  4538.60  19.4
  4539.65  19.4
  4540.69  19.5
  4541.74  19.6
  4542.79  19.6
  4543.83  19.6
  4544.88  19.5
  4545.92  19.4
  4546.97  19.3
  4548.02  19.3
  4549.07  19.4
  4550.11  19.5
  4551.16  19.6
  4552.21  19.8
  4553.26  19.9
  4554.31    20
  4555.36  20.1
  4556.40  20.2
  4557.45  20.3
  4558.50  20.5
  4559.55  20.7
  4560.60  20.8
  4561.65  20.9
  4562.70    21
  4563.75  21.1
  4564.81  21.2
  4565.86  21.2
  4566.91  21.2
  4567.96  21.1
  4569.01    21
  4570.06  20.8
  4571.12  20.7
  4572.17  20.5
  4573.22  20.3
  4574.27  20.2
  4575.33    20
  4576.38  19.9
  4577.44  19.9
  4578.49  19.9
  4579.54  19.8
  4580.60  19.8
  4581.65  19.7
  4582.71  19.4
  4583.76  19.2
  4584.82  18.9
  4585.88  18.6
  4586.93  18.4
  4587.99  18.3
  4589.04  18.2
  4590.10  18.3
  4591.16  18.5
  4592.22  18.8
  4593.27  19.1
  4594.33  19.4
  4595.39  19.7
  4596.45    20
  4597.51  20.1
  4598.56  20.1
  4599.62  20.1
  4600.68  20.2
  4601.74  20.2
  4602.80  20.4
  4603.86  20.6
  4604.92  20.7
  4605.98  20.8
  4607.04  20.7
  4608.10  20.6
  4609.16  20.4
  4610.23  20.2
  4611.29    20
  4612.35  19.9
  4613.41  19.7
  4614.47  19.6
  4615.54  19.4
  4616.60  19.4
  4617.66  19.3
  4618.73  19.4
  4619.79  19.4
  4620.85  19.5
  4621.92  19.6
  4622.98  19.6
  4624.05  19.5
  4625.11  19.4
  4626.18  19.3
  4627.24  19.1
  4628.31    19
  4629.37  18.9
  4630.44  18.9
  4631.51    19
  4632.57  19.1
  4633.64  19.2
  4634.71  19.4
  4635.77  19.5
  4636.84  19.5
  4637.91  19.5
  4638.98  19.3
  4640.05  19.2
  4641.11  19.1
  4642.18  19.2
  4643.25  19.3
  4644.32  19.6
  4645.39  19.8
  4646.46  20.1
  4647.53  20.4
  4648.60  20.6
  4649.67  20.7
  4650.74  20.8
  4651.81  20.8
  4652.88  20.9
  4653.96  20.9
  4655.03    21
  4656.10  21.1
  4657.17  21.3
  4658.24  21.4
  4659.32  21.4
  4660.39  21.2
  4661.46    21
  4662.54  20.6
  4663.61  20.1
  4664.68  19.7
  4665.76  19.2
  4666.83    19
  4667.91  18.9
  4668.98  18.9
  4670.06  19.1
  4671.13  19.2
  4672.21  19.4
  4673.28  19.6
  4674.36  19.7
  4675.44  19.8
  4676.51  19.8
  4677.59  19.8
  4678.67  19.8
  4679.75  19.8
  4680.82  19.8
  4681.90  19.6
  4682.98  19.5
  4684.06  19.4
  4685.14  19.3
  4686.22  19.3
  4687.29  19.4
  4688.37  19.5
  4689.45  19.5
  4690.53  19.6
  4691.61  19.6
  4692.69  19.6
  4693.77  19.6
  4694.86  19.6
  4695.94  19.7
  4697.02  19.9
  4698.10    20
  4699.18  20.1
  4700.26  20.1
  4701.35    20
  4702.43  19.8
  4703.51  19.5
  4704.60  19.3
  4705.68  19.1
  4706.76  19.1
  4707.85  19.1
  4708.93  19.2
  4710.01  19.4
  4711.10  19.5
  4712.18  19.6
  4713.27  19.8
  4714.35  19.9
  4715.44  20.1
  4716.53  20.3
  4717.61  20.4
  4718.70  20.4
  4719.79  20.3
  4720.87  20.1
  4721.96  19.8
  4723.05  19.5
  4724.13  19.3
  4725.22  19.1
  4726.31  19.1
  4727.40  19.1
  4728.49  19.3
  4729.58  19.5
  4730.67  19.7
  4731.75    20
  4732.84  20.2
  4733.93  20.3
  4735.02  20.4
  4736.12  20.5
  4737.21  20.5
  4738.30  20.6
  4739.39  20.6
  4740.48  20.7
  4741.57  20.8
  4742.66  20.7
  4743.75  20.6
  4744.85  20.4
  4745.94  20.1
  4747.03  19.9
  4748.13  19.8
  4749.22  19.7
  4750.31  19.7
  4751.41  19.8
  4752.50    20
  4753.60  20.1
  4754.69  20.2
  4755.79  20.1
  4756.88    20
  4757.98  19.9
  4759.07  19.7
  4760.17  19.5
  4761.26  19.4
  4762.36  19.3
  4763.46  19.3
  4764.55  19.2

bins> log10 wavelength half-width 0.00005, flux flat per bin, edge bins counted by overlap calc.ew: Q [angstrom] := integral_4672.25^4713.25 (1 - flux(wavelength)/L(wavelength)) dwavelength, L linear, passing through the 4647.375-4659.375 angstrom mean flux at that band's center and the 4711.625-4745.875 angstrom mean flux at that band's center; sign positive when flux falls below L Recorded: 1.8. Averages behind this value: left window 20.9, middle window 19.6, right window 20.1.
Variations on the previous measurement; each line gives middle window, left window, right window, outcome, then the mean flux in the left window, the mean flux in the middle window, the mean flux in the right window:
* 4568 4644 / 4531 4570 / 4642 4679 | 1.8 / 20.1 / 19.6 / 20.1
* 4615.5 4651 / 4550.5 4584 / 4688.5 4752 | 1.1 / 20.3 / 19.5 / 19.9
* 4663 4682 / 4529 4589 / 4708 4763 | 0.4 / 19.9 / 19.5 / 19.9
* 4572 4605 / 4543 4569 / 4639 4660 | 1.2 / 20.2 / 19.6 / 20.4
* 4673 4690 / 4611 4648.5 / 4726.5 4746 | 0.2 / 19.4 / 19.6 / 20.2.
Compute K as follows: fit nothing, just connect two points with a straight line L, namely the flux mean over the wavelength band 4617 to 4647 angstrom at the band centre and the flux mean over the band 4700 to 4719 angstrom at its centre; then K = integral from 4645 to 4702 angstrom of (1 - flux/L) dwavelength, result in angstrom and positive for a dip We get -1.3 angstrom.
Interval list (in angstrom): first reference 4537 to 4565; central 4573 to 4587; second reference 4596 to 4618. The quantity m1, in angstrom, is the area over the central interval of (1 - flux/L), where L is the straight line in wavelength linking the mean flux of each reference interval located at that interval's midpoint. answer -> 0.31 angstrom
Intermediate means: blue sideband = 19.9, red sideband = 20.1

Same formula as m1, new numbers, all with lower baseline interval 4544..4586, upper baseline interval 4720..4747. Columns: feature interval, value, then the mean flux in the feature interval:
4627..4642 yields 0.67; 19.2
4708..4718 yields 0.14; 19.8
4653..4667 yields -0.40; 20.7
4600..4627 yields 0.26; 19.9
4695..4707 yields 0.21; 19.7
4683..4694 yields 0.32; 19.5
